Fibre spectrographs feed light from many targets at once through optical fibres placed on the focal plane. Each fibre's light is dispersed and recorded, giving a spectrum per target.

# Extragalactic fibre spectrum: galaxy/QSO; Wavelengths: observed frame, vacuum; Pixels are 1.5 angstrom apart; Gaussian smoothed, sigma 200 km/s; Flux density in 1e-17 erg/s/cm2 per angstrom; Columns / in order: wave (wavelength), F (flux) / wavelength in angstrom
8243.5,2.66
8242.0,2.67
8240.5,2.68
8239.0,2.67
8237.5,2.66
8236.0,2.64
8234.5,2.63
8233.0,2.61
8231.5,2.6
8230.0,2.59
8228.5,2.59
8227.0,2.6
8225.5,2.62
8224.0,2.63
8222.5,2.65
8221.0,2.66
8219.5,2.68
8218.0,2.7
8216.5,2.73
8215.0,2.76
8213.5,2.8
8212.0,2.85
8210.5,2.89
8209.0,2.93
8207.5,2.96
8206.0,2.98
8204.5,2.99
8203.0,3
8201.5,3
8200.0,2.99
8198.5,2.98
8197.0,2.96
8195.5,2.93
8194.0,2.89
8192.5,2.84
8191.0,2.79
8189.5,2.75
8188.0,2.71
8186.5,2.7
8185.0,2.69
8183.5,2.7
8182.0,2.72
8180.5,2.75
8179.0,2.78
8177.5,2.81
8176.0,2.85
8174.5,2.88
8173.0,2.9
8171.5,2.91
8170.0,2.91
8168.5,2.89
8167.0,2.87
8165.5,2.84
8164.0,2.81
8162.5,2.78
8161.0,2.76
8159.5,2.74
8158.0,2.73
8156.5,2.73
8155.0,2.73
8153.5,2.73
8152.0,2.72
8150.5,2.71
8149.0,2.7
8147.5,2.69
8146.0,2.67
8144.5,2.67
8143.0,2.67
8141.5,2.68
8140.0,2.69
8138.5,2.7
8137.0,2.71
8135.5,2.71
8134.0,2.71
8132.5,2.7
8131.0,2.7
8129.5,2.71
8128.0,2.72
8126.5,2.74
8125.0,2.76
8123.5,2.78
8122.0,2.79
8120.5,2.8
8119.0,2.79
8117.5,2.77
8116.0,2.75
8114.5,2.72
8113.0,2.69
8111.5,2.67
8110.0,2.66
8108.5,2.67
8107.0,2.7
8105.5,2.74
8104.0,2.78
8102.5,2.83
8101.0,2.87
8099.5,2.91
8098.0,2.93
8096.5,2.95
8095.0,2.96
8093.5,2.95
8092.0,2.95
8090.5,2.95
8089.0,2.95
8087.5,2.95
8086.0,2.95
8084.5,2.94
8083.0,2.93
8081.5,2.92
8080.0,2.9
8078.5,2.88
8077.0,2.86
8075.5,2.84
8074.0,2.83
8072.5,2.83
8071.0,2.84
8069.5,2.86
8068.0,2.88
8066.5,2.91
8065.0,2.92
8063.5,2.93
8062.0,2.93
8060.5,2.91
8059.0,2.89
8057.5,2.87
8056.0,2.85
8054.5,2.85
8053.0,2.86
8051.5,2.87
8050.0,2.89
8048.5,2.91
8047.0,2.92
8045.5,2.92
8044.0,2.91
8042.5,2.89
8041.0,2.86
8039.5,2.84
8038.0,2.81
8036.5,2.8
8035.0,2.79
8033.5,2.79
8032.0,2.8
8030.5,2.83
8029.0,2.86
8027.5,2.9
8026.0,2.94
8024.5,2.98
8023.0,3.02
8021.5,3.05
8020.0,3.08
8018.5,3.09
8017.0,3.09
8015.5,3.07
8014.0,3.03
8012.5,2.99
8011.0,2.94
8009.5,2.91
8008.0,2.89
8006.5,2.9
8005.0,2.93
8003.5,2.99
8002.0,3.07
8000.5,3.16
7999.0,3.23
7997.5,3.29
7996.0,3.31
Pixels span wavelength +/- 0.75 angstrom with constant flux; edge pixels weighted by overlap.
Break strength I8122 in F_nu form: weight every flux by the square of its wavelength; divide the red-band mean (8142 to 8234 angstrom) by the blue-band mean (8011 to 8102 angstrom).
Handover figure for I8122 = 0.99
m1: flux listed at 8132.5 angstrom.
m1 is 2.7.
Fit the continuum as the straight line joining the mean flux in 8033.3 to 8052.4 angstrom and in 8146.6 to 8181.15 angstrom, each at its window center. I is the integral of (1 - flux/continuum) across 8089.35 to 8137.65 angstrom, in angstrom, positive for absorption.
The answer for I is 0.6 angstrom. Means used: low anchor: 2.86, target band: 2.78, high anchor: 2.79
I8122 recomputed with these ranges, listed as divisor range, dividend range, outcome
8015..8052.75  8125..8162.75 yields 0.96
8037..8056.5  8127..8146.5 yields 0.96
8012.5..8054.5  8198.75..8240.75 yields 0.99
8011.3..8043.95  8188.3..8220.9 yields 1.02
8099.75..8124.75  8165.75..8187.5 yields 1.04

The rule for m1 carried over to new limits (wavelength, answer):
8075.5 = 2.84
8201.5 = 3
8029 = 2.86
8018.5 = 3.09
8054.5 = 2.85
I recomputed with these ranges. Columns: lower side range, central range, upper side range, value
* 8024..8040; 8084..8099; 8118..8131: -0.8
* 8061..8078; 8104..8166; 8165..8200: 2.7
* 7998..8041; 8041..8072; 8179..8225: 0.4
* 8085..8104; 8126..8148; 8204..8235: 1.2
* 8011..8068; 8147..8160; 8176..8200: 0.5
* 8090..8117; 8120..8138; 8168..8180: 0.6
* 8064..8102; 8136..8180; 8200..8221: 1.7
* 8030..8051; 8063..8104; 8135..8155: -1.6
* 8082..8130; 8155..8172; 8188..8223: 0.2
